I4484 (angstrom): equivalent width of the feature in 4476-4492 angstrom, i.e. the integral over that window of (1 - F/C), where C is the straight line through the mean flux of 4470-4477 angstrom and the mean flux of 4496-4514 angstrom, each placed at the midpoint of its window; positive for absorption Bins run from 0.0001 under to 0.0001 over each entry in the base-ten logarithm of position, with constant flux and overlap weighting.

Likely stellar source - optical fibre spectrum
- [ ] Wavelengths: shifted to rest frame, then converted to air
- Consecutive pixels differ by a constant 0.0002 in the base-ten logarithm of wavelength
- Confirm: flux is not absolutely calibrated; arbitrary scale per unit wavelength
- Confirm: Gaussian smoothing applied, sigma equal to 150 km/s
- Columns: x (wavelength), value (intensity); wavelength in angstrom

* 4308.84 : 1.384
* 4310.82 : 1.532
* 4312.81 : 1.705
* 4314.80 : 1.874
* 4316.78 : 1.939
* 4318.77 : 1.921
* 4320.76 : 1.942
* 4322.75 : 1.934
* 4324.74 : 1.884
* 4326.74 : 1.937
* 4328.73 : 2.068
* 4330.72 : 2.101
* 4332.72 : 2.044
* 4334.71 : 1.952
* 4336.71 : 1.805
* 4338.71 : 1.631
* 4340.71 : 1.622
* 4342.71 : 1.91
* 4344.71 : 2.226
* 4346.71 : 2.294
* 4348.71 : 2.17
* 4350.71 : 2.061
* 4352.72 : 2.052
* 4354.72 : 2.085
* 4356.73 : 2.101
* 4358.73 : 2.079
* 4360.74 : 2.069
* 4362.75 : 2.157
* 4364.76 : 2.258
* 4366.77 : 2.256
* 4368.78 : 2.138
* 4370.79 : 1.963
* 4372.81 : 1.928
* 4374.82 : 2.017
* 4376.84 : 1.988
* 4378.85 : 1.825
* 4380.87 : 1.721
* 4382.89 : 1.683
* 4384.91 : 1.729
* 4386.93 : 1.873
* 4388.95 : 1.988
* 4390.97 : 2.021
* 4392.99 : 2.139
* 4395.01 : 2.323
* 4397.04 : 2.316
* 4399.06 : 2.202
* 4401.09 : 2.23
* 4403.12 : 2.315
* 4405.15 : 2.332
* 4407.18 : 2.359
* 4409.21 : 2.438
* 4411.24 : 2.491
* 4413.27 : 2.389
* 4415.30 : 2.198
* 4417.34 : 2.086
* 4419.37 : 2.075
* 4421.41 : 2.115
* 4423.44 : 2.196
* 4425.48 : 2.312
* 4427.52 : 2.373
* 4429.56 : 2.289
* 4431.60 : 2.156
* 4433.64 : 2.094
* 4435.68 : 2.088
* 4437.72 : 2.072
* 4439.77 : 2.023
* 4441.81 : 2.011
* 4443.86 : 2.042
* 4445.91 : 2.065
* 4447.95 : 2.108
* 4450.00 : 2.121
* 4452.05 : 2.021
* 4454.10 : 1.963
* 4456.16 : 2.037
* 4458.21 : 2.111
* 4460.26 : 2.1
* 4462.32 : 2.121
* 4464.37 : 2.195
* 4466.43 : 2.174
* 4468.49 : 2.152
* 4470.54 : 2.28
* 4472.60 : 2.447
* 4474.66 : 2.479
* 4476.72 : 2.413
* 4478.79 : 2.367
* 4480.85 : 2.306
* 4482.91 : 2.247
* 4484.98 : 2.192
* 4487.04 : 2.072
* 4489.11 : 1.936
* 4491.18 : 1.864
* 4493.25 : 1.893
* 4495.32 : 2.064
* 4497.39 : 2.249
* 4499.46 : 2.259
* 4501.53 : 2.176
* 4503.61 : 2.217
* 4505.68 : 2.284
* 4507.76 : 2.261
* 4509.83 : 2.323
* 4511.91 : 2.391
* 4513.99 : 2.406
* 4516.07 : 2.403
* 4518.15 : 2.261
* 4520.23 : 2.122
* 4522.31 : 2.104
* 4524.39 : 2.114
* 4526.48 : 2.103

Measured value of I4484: 1.3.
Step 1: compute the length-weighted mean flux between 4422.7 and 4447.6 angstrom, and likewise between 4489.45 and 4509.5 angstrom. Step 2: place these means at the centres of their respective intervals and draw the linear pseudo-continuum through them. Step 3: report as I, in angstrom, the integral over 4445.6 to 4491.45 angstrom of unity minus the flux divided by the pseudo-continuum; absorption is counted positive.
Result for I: -0.6 angstrom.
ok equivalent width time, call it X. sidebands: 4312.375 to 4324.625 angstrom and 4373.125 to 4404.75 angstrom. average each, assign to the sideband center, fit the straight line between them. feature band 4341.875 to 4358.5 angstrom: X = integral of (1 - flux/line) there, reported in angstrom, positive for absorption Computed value -1.3 angstrom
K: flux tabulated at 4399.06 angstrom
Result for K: 2.202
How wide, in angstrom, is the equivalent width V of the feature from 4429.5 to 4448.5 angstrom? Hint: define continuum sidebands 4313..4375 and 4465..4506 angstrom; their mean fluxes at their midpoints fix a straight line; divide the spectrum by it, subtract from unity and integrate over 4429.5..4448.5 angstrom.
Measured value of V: 0.5 angstrom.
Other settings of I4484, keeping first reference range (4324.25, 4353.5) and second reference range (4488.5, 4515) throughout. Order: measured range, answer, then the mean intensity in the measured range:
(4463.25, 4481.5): -1.4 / 2.31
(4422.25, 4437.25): -0.8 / 2.21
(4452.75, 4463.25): 0.3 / 2.06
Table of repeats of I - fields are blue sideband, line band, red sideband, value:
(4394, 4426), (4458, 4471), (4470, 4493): 0.4 angstrom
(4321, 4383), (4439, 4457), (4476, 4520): 0.8 angstrom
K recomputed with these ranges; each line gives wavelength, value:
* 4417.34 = 2.086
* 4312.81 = 1.705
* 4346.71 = 2.294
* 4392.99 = 2.139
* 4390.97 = 2.021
